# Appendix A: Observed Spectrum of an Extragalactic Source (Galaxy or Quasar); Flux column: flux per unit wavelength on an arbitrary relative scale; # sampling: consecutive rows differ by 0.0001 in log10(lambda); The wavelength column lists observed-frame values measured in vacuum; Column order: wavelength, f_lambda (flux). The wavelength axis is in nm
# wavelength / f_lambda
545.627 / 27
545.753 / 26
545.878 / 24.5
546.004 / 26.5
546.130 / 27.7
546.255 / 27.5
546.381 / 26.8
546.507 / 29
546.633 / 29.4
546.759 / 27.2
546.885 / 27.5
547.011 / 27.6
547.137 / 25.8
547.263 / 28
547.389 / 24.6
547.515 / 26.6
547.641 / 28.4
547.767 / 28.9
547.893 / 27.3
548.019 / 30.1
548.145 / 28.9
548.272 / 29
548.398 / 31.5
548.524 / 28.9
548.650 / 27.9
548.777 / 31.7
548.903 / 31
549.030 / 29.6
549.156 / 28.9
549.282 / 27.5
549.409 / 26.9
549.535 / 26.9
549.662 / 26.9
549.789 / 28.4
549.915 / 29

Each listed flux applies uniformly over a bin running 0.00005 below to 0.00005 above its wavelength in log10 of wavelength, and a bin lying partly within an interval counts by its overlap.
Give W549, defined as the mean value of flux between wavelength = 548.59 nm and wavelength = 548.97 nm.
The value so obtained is 30.1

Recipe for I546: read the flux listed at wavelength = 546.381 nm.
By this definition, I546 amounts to 26.8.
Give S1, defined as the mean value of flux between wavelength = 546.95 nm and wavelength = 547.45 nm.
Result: 26.5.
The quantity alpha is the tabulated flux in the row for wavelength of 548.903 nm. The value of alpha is 31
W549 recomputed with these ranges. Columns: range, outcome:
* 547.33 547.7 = 26.5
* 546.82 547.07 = 27.5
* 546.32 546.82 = 28.1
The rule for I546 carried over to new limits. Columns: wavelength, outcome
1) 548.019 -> 30.1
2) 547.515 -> 26.6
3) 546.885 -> 27.5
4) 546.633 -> 29.4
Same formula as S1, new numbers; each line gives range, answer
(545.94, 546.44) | 27.1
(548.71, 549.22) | 30.3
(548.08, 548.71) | 29.3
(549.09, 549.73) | 27.4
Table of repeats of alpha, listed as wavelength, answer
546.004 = 26.5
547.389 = 24.6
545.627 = 27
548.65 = 27.9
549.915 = 29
